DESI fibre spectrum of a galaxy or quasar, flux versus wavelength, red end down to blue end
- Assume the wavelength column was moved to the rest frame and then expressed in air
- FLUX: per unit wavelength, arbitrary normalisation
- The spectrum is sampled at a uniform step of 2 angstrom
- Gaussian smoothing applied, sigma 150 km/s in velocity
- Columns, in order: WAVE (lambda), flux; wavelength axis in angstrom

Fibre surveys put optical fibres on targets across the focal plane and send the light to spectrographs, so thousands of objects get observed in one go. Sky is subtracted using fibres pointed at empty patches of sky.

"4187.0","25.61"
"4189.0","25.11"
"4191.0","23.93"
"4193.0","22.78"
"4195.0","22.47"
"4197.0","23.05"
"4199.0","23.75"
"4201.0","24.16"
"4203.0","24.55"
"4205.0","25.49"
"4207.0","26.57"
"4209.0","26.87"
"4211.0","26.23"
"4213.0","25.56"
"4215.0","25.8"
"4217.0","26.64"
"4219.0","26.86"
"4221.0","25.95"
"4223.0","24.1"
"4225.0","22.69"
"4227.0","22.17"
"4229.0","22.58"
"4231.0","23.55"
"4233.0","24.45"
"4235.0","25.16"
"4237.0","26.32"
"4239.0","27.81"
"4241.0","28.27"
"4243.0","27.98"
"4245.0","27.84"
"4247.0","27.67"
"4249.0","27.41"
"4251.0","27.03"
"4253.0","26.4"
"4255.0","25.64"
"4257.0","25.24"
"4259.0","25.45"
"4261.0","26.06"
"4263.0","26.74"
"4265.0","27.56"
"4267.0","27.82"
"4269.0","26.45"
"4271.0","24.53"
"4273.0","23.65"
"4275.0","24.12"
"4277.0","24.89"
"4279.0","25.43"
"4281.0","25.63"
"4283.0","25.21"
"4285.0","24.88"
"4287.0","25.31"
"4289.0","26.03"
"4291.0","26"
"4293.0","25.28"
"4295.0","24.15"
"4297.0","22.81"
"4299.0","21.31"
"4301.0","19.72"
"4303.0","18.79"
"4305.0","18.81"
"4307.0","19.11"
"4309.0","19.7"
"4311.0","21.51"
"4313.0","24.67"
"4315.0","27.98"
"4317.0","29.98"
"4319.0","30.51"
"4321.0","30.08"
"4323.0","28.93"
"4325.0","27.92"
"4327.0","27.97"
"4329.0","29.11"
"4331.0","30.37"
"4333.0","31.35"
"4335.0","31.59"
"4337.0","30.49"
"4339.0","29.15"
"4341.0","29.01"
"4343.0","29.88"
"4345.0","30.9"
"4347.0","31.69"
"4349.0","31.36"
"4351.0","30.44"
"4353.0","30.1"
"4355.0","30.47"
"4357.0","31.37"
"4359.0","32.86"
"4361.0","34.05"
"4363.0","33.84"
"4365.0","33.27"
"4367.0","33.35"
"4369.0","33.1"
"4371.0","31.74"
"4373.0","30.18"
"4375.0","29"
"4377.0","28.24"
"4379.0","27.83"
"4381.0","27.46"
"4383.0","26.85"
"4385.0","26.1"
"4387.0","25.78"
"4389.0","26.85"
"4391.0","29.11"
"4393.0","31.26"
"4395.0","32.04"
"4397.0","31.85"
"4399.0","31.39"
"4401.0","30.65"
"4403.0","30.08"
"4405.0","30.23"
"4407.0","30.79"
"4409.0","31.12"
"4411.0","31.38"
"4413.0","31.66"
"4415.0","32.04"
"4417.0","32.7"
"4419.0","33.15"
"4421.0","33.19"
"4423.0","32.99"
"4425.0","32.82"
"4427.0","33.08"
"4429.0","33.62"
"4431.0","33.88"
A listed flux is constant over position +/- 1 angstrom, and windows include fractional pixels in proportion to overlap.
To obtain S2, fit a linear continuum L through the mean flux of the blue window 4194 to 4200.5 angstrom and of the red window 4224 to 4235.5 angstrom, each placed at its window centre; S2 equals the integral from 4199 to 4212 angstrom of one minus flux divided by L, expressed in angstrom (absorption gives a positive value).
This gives -1.3 angstrom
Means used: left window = 23.2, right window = 23.4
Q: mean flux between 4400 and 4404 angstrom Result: 30.4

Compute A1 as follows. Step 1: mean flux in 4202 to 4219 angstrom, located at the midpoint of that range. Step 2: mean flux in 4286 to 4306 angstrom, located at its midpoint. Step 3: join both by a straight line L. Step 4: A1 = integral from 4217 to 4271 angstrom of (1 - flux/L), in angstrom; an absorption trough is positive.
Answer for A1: -2.7 angstrom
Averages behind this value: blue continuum 26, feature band 26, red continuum 22.8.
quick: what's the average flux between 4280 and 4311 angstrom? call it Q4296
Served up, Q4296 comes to 22.8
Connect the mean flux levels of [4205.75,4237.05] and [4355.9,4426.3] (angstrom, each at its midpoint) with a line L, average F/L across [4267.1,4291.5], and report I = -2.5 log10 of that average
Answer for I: 0.07 mag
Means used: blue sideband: 25.1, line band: 25.3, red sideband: 30.9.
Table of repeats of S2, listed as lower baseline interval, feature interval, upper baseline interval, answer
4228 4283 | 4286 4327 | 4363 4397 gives 4.5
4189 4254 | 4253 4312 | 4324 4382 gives 7.7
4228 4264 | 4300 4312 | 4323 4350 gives 3.8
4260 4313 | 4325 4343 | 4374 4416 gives -2.3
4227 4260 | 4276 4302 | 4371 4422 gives 2.7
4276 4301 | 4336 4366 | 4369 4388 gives -4.4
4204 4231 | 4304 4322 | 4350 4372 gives 3.1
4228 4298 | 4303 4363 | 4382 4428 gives -0.7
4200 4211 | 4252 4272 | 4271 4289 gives -0.9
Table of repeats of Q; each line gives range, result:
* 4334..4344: 30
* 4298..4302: 20.5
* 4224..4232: 22.7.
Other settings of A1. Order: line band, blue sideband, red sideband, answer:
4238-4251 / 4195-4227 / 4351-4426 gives -0.8 angstrom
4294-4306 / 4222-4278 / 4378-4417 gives 2.7 angstrom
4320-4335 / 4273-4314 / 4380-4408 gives -2.5 angstrom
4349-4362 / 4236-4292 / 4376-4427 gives -1.2 angstrom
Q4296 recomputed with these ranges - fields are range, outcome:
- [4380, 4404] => 29.1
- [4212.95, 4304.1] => 25.2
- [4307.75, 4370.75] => 29.9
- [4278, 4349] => 26.4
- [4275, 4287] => 25.1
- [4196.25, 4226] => 25.2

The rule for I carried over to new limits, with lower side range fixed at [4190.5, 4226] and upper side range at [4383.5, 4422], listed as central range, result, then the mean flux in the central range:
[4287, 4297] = 0.09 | 25.1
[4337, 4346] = -0.04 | 29.8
